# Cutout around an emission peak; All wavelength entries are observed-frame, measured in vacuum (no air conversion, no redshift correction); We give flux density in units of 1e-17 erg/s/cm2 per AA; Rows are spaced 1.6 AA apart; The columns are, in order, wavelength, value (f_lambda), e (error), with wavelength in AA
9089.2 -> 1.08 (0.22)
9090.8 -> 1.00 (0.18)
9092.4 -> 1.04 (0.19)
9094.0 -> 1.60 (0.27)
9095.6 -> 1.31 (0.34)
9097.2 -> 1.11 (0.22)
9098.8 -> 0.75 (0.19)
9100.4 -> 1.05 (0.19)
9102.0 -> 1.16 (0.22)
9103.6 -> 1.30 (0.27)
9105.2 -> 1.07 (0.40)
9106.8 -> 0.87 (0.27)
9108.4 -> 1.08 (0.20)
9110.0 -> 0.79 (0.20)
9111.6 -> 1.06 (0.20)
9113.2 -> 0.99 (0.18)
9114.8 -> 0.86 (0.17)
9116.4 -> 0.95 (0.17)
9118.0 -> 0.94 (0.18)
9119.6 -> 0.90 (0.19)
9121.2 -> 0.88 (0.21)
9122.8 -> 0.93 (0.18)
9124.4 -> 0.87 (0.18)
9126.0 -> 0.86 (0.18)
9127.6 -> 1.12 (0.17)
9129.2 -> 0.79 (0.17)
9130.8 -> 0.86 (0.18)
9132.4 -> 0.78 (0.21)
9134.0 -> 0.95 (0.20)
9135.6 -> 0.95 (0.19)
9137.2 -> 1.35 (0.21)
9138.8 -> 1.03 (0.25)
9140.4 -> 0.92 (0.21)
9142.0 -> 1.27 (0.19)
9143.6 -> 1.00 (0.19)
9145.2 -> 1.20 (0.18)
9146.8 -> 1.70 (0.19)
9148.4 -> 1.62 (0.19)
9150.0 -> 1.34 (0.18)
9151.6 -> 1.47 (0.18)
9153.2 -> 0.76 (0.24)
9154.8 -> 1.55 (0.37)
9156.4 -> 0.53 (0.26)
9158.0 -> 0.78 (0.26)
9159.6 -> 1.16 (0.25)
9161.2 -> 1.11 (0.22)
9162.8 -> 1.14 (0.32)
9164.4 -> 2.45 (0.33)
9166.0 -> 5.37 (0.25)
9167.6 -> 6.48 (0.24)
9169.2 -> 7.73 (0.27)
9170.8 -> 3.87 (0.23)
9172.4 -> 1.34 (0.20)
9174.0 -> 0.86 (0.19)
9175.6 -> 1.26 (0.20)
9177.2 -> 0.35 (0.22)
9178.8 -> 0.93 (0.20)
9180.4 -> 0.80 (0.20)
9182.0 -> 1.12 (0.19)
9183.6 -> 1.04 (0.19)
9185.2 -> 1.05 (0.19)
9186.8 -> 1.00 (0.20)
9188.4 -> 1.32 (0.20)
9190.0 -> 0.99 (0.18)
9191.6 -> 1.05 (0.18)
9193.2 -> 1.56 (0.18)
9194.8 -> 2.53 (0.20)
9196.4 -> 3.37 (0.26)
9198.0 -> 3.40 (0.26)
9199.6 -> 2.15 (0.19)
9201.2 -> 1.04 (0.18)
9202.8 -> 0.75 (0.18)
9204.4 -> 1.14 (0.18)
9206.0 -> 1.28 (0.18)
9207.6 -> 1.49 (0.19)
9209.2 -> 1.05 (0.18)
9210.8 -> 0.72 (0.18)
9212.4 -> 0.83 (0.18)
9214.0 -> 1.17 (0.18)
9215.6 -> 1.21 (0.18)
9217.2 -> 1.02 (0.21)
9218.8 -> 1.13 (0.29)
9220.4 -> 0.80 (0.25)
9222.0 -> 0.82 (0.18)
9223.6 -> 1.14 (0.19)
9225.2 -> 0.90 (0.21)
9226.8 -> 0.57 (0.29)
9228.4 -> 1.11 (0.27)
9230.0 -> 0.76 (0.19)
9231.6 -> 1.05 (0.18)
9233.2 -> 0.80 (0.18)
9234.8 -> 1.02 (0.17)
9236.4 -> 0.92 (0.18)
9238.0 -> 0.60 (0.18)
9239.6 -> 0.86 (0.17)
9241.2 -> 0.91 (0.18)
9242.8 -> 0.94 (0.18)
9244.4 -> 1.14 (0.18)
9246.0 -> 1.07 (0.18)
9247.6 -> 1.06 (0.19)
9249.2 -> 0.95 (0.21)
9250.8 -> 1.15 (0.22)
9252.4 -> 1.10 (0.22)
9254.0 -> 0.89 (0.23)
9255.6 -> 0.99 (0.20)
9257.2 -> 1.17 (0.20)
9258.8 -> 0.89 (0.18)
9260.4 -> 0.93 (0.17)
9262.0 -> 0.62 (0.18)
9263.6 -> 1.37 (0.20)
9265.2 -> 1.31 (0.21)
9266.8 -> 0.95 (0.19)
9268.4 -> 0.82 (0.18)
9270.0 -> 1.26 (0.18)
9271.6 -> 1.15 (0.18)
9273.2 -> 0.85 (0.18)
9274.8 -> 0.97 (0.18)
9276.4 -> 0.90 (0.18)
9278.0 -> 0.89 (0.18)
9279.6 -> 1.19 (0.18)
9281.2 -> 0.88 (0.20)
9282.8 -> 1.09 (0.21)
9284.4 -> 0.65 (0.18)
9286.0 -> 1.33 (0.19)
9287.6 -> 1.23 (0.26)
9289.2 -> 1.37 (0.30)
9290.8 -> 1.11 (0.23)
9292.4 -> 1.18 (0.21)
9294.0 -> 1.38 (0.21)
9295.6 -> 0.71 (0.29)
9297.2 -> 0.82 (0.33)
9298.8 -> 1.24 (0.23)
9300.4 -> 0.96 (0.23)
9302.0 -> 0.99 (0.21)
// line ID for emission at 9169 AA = H-alpha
